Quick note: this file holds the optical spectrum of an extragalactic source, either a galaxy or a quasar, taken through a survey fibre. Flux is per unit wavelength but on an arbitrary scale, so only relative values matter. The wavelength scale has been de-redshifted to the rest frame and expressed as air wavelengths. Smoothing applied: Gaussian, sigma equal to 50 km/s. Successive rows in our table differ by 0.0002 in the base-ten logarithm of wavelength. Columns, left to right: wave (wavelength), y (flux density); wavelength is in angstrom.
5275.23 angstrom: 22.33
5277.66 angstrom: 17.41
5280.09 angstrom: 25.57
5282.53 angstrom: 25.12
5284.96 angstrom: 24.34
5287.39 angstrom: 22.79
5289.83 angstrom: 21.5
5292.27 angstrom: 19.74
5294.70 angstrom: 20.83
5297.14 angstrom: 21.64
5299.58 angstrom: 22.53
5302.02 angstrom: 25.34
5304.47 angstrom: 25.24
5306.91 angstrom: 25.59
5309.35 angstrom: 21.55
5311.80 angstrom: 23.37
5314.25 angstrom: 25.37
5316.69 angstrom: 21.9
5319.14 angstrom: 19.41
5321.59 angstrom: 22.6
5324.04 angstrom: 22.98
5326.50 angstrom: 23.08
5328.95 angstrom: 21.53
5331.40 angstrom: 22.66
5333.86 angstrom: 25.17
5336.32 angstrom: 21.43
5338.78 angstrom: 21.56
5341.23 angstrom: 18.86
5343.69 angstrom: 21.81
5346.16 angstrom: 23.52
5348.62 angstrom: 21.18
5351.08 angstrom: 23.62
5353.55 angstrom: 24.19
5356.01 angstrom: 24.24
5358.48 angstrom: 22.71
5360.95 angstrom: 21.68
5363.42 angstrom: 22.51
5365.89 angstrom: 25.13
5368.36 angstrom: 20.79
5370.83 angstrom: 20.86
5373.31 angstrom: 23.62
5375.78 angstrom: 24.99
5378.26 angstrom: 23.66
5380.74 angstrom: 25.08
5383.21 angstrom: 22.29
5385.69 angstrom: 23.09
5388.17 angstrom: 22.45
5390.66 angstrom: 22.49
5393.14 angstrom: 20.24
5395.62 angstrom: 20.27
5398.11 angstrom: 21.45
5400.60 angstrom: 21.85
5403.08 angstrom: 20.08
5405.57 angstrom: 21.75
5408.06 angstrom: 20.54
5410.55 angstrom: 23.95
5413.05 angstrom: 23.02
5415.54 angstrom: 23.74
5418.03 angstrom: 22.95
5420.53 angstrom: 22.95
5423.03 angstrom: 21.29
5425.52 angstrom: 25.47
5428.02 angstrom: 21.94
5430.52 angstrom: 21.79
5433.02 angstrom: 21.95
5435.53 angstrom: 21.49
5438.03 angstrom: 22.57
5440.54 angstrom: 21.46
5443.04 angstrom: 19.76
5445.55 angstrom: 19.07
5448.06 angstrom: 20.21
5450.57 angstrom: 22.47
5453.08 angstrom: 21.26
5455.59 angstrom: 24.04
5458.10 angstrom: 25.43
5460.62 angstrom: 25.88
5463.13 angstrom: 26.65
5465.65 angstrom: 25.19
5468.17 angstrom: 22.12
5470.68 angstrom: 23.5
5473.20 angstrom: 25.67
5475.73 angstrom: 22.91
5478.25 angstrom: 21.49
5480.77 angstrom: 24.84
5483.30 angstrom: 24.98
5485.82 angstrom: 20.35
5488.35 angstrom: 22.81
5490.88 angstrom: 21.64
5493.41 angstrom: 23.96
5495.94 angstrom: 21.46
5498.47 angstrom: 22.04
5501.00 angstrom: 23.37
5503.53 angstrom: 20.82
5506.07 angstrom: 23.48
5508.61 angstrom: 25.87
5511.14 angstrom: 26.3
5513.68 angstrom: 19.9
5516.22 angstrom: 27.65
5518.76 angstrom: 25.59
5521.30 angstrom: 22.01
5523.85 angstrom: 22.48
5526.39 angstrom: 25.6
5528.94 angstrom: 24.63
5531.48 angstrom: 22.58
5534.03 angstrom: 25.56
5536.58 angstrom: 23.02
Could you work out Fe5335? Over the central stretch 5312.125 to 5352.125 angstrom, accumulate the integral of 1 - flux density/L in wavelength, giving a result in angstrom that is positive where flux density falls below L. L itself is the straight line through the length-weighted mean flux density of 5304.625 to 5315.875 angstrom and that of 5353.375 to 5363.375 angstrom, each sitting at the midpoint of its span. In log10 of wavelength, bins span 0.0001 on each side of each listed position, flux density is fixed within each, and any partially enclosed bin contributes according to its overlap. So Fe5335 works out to 2.1 angstrom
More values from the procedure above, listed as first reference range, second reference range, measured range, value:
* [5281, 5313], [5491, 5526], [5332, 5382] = 0.75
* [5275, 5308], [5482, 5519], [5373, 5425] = 1.34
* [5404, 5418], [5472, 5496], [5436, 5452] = 1.29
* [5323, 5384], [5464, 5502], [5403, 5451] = 2.11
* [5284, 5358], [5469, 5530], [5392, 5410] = 1.57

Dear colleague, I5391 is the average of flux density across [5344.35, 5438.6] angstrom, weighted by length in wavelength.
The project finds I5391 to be 22.6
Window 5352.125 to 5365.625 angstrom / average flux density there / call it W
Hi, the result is 23.2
